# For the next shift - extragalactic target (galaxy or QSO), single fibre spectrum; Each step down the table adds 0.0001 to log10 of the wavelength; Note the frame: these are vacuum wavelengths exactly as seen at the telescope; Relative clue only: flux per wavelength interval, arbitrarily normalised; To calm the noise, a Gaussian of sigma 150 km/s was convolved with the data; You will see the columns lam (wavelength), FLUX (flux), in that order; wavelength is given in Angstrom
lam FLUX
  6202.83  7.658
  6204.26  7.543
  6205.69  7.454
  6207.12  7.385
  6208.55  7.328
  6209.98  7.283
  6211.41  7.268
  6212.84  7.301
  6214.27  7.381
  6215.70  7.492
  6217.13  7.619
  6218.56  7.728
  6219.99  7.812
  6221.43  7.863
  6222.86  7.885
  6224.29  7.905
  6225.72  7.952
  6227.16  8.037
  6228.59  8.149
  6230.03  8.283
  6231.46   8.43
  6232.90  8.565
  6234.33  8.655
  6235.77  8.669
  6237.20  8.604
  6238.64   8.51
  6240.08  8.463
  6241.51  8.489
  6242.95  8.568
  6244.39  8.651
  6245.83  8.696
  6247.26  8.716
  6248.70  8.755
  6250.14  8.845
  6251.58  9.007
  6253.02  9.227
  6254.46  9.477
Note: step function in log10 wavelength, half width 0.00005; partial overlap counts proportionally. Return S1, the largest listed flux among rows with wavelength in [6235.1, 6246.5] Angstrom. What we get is 8.696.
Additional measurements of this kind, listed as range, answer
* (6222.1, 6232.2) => 8.43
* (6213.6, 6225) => 7.905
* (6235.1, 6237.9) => 8.669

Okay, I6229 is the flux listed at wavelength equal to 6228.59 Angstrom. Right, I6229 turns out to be 8.149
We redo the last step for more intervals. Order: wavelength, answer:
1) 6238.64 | 8.51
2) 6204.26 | 7.543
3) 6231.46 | 8.43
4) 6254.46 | 9.477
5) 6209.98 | 7.283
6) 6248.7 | 8.755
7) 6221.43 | 7.863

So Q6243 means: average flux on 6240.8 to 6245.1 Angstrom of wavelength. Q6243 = 8.56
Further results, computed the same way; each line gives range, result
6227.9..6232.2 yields 8.28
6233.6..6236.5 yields 8.68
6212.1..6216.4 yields 7.39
